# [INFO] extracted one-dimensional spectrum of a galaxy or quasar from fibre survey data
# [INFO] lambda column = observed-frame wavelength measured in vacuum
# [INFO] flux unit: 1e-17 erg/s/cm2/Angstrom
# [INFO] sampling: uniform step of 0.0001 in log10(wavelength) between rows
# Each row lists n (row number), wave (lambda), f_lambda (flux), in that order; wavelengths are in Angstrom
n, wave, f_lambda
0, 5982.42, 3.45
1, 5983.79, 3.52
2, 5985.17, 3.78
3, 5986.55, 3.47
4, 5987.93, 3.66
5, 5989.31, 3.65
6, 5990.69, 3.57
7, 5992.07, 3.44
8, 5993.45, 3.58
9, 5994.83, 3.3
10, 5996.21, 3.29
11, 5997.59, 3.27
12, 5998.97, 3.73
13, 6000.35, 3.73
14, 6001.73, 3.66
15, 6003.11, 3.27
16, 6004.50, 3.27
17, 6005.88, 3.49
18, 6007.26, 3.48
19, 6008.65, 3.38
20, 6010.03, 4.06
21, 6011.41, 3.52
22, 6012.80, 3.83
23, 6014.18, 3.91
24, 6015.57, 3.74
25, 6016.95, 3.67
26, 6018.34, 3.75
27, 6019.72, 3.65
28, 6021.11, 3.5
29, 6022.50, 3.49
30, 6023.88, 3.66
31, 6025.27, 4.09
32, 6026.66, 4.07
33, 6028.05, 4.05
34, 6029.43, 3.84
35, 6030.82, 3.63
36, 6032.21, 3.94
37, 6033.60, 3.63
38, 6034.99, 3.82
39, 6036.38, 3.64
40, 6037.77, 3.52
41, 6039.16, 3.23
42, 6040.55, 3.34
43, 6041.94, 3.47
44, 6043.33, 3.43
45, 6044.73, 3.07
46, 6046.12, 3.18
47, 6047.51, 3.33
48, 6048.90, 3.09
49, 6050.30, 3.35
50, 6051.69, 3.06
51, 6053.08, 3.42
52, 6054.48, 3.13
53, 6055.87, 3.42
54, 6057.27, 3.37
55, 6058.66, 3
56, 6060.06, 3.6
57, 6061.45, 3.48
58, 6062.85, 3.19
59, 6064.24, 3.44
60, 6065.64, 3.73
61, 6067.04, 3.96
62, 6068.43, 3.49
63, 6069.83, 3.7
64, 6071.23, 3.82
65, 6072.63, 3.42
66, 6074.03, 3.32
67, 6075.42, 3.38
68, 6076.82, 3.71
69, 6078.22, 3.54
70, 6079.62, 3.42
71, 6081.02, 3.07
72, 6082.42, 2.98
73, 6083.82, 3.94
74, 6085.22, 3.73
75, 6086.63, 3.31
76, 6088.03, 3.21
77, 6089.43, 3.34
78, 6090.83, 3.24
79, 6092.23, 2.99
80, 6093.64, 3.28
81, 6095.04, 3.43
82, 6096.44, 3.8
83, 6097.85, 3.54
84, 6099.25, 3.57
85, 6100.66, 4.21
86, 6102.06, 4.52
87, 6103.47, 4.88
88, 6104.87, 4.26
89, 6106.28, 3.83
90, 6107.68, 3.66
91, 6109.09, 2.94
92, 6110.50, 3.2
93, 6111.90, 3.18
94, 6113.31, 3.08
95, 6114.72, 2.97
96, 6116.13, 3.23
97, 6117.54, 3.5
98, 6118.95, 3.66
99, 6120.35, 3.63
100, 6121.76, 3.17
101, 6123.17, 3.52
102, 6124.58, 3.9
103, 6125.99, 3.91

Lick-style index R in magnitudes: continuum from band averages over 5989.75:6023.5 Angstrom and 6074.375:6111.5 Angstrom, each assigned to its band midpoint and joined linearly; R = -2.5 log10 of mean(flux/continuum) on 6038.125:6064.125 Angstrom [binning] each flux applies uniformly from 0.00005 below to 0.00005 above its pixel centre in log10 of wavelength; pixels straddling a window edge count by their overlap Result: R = 0.09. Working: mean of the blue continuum 3.57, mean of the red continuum 3.57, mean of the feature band 3.29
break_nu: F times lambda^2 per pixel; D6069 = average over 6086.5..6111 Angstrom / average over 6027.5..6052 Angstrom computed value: 1.06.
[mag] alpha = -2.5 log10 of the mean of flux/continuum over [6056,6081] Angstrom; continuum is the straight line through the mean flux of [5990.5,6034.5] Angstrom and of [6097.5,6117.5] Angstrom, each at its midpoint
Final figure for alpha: 0.05 mag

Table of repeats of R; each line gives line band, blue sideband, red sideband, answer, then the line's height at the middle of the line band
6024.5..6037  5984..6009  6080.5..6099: -0.118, 3.46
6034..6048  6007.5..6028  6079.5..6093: 0.059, 3.6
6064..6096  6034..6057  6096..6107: 0.100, 3.8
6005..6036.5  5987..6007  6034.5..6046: -0.084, 3.45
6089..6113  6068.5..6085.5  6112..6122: -0.076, 3.39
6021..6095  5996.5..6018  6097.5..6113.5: 0.064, 3.68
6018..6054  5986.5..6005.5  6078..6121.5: -0.013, 3.5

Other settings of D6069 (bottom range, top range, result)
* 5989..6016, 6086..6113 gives 1.04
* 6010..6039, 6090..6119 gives 0.98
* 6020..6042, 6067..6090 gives 0.96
